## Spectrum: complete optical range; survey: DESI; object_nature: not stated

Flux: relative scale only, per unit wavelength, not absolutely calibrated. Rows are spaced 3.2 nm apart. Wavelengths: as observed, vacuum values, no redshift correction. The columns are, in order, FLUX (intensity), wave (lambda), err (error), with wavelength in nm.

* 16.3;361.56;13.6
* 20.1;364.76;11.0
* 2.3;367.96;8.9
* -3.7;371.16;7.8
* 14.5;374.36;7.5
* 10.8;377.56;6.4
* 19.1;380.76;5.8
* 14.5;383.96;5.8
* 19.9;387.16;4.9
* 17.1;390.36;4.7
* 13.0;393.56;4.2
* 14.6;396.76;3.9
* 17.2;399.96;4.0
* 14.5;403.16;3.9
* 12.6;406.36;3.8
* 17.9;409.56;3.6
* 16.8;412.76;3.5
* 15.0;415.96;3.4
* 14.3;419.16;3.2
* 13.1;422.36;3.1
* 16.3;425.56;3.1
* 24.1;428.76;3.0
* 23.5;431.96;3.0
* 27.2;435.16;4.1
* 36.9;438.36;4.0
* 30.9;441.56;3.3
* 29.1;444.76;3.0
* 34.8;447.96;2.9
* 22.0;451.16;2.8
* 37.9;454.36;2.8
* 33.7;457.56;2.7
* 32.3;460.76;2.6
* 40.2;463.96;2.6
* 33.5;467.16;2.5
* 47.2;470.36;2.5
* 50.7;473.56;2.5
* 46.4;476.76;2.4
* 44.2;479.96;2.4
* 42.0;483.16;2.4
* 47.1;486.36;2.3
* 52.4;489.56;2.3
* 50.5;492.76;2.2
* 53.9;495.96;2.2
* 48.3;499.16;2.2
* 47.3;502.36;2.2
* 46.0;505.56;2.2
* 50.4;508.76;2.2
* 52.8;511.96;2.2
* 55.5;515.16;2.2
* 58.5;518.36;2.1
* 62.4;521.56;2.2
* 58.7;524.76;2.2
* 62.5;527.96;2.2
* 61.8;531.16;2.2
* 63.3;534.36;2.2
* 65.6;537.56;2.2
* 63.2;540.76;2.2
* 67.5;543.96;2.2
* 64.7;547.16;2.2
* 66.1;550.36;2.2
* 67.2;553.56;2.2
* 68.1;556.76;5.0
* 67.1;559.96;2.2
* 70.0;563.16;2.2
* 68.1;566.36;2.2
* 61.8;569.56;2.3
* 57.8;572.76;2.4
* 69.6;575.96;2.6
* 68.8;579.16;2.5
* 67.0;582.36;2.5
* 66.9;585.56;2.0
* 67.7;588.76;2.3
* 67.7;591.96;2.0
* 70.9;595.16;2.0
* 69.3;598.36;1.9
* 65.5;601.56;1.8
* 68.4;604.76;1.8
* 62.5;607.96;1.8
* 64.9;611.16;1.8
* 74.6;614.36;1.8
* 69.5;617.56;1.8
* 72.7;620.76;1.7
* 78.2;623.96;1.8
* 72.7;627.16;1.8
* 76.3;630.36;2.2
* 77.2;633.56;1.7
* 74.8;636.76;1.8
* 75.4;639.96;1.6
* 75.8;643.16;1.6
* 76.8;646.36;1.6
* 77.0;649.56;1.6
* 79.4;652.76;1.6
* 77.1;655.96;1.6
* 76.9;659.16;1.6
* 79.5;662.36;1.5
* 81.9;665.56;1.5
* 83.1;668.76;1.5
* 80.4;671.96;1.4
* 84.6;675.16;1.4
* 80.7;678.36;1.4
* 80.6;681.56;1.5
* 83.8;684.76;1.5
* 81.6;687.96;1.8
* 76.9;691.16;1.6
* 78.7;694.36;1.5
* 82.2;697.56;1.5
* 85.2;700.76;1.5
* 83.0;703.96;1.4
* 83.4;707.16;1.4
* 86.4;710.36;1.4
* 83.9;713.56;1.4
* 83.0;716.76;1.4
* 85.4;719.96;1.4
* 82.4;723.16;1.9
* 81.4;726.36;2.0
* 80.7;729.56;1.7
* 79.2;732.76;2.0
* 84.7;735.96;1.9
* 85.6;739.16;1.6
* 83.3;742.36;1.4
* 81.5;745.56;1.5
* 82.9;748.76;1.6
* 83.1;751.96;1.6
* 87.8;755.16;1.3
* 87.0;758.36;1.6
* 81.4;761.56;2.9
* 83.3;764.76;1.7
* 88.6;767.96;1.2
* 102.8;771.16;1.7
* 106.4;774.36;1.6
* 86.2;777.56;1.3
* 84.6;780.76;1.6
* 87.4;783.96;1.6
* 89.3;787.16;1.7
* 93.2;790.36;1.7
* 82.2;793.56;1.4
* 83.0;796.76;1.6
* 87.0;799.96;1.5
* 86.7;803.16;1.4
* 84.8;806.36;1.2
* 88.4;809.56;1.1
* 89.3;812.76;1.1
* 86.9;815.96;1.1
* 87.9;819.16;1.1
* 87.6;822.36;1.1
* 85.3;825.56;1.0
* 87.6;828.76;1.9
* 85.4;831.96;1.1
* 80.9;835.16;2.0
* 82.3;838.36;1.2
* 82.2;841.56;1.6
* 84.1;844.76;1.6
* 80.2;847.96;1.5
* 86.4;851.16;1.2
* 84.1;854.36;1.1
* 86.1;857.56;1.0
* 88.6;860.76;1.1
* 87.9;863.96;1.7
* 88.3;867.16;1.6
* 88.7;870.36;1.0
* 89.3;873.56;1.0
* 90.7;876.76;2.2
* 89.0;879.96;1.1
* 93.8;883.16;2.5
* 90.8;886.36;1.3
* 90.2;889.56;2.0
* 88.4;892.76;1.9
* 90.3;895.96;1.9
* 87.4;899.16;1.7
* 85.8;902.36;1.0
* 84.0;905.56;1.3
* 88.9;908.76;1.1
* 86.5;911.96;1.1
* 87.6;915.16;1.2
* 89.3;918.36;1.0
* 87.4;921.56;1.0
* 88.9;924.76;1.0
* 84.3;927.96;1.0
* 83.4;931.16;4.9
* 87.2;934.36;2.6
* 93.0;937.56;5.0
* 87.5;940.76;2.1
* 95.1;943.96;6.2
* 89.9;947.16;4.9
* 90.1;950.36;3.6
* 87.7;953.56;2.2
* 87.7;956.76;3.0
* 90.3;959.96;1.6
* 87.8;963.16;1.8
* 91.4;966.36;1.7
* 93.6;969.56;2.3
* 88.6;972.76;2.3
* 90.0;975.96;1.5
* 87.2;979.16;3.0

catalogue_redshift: 0.17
